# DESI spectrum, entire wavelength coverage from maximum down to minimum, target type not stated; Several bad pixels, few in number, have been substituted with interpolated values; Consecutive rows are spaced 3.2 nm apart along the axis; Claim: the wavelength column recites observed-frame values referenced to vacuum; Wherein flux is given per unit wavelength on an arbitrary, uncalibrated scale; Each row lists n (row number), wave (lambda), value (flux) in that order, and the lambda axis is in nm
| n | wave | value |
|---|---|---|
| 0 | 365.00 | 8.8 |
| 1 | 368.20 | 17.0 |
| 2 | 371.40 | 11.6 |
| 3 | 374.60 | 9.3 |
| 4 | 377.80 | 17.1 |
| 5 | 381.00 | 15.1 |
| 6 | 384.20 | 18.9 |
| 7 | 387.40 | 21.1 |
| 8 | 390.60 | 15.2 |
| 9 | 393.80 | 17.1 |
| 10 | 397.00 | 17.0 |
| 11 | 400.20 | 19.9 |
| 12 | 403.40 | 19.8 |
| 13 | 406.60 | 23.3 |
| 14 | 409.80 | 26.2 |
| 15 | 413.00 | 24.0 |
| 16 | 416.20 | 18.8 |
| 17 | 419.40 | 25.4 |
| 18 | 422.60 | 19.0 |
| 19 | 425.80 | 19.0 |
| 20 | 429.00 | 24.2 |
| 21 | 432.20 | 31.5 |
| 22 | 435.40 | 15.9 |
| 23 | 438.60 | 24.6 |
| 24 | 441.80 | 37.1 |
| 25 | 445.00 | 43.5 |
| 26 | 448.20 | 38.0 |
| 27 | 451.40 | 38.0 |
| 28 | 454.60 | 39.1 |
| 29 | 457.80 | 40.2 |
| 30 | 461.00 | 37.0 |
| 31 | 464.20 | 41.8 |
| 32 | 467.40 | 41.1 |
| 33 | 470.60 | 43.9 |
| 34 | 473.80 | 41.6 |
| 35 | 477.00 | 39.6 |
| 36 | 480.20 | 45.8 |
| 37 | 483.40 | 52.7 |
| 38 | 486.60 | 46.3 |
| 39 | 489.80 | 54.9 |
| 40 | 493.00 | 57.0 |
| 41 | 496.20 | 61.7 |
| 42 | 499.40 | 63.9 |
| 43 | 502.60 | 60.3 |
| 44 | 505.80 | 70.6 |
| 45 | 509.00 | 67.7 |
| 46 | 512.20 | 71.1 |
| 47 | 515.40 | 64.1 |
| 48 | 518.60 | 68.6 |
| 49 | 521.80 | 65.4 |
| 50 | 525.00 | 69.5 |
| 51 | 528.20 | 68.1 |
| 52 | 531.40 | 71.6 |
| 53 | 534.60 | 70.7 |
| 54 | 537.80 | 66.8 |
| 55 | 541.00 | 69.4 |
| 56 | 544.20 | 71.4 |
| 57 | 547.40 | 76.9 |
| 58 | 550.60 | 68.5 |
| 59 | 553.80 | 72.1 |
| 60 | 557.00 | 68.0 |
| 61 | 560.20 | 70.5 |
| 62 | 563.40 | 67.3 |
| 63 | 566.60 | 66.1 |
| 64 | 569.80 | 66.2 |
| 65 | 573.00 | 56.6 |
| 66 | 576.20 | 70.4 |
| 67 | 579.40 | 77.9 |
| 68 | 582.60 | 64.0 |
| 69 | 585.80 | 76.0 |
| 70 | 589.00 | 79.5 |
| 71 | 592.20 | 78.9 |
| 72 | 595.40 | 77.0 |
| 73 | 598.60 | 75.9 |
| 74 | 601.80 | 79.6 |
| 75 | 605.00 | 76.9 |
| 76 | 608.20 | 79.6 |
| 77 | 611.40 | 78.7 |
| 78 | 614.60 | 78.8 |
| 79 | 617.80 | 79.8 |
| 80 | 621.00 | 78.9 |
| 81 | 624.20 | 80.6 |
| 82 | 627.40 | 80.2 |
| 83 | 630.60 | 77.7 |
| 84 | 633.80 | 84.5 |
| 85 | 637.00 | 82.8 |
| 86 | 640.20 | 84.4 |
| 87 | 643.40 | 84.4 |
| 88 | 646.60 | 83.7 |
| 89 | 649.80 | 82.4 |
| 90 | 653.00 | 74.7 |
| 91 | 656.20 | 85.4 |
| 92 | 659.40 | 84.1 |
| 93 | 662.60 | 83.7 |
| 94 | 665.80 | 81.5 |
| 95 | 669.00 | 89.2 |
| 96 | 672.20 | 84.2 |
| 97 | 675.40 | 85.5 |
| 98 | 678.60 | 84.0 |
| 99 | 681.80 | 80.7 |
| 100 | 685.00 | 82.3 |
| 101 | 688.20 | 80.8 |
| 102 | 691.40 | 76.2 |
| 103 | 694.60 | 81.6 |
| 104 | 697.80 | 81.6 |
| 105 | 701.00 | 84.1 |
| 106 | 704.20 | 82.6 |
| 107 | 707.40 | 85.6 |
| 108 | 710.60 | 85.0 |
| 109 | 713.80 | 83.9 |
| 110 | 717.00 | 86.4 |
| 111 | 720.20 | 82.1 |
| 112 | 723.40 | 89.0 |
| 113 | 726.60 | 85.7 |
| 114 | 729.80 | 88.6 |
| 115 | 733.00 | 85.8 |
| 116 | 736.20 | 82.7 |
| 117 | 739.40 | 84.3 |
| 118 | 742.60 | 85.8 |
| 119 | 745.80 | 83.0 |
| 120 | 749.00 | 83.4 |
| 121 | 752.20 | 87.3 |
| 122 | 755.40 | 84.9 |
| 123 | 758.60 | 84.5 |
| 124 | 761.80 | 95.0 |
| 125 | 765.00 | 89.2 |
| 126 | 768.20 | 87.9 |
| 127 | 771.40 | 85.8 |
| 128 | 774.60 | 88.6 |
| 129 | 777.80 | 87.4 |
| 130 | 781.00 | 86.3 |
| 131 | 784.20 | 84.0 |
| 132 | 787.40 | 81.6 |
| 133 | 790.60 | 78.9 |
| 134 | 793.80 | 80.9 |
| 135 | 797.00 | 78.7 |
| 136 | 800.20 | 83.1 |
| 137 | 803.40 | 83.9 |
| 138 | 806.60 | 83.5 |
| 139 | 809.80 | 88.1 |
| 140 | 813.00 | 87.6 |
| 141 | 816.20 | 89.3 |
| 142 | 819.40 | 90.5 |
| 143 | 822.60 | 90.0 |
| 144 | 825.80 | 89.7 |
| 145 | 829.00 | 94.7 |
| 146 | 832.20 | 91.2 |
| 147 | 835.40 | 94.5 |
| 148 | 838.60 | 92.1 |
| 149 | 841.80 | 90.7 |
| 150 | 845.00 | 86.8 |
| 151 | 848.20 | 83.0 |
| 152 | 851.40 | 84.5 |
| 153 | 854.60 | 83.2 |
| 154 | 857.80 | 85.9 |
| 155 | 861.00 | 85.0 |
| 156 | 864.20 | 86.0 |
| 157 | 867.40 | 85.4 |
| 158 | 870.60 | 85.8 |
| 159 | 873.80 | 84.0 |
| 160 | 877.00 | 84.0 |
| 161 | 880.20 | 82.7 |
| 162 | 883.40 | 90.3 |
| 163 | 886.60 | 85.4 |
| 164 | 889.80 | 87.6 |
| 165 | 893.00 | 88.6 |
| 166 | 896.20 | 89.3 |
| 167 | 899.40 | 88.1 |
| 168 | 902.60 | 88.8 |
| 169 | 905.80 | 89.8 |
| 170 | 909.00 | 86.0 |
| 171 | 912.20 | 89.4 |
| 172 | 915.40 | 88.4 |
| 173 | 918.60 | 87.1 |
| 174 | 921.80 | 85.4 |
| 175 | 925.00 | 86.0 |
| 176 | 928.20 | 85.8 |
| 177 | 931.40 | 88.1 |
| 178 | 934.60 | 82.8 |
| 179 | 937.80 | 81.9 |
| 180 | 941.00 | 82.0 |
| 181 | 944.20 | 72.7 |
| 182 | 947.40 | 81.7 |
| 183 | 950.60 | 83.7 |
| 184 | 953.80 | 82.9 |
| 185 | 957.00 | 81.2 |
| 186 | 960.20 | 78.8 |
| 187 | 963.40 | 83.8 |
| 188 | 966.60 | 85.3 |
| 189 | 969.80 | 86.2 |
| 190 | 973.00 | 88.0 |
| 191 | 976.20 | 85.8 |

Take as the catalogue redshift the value 0.107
